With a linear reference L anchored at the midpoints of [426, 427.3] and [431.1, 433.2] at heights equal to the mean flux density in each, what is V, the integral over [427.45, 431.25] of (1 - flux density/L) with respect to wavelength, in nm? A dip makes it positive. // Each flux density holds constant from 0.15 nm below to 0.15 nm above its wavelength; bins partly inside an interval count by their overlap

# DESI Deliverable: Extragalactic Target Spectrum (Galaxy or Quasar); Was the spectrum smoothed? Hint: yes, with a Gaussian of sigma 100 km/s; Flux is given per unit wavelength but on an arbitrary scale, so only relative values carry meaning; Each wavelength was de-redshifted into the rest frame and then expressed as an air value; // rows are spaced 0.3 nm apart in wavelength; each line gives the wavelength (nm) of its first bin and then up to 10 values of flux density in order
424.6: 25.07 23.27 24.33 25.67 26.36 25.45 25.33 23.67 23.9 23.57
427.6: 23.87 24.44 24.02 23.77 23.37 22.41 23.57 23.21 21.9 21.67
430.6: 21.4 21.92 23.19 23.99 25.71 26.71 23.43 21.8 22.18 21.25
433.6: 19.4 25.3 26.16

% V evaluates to 0.18 nm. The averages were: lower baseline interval 24.4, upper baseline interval 23.8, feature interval 23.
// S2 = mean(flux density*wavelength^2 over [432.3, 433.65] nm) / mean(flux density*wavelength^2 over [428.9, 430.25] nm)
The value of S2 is 1.0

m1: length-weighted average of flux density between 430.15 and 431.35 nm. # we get 22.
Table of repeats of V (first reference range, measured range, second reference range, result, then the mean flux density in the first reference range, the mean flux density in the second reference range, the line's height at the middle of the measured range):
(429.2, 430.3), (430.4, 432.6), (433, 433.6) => -0.18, 22.7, 21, 21.9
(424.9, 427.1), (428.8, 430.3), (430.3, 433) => 0.07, 24.9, 23.3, 23.9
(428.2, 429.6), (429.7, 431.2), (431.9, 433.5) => 0.08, 23.4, 23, 23.2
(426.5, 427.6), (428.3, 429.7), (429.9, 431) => -0.04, 23.8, 21.7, 22.6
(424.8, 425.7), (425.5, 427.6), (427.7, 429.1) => -0.04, 24.6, 23.7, 24.2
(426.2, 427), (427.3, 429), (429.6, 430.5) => -0.03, 24.4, 22.2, 23.4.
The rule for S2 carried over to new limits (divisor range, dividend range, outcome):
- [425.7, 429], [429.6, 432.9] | 0.97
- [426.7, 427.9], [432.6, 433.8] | 0.92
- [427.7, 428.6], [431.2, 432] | 1.04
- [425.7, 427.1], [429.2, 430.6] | 0.92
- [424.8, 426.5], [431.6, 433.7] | 0.95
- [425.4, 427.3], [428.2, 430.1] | 0.94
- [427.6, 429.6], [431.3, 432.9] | 1.04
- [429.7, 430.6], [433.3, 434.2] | 1.06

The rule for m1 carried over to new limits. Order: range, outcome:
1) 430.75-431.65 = 23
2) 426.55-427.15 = 23.8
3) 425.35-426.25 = 25.8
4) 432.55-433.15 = 22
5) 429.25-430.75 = 22.3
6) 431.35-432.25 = 25.5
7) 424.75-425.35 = 23.8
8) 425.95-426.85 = 24.8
